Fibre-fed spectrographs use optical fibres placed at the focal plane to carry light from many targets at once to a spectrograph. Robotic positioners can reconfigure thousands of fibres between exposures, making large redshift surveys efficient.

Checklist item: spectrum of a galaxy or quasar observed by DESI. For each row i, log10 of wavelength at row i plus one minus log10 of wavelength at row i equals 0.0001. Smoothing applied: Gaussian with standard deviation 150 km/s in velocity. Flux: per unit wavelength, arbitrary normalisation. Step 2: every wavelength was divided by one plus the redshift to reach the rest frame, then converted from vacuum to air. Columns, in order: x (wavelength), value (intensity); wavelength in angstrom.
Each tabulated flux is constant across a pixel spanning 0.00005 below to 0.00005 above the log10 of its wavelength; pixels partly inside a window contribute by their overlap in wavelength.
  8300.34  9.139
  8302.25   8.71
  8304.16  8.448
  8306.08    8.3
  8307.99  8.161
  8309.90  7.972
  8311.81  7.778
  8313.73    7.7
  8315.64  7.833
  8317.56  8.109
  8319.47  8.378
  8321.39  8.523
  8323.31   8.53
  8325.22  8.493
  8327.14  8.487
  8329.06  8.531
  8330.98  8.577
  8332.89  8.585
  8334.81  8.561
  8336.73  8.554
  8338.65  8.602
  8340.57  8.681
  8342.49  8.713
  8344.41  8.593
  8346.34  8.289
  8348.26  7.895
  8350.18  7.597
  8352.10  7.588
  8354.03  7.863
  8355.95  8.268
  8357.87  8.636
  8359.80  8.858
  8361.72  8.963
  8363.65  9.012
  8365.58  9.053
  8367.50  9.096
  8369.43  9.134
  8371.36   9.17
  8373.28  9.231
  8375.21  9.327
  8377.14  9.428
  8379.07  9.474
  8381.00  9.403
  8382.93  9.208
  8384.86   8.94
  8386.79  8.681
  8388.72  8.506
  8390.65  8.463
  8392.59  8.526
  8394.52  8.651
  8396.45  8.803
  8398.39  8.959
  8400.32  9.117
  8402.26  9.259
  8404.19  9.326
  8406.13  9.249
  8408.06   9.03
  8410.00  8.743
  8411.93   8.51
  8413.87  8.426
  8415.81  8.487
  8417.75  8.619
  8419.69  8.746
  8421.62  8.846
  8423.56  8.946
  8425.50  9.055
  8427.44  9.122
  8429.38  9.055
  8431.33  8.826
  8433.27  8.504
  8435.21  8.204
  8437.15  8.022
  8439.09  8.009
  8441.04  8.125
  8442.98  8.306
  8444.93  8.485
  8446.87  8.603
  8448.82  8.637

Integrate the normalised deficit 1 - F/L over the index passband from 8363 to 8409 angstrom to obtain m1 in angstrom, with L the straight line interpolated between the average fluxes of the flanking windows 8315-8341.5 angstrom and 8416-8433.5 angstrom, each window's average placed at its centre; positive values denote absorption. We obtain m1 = -1.8 angstrom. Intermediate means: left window 8.47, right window 8.86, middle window 9.04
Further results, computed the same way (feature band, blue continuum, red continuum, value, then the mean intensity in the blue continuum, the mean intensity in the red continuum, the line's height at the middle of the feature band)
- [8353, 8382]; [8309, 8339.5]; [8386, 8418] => -1.37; 8.33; 8.79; 8.58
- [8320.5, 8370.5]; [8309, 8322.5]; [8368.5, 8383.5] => 0.75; 8.04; 9.3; 8.66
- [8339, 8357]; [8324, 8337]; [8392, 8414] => 0.94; 8.54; 8.91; 8.63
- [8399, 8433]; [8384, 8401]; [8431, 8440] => -1.64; 8.73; 8.29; 8.49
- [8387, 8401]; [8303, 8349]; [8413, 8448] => -0.35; 8.35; 8.58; 8.5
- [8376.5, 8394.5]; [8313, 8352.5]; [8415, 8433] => -0.63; 8.34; 8.84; 8.63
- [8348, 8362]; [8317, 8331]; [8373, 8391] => 0.96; 8.45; 9.08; 8.79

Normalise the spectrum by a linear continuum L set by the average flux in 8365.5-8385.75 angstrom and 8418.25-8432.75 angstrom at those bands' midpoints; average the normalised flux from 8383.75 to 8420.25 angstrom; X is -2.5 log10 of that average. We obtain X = 0.033 mag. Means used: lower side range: 9.23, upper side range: 8.92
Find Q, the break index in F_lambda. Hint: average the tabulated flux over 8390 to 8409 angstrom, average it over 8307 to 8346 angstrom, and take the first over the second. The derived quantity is 1.1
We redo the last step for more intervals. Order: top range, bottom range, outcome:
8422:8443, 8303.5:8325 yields 1.05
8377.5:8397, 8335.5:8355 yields 1.08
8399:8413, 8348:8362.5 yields 1.10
